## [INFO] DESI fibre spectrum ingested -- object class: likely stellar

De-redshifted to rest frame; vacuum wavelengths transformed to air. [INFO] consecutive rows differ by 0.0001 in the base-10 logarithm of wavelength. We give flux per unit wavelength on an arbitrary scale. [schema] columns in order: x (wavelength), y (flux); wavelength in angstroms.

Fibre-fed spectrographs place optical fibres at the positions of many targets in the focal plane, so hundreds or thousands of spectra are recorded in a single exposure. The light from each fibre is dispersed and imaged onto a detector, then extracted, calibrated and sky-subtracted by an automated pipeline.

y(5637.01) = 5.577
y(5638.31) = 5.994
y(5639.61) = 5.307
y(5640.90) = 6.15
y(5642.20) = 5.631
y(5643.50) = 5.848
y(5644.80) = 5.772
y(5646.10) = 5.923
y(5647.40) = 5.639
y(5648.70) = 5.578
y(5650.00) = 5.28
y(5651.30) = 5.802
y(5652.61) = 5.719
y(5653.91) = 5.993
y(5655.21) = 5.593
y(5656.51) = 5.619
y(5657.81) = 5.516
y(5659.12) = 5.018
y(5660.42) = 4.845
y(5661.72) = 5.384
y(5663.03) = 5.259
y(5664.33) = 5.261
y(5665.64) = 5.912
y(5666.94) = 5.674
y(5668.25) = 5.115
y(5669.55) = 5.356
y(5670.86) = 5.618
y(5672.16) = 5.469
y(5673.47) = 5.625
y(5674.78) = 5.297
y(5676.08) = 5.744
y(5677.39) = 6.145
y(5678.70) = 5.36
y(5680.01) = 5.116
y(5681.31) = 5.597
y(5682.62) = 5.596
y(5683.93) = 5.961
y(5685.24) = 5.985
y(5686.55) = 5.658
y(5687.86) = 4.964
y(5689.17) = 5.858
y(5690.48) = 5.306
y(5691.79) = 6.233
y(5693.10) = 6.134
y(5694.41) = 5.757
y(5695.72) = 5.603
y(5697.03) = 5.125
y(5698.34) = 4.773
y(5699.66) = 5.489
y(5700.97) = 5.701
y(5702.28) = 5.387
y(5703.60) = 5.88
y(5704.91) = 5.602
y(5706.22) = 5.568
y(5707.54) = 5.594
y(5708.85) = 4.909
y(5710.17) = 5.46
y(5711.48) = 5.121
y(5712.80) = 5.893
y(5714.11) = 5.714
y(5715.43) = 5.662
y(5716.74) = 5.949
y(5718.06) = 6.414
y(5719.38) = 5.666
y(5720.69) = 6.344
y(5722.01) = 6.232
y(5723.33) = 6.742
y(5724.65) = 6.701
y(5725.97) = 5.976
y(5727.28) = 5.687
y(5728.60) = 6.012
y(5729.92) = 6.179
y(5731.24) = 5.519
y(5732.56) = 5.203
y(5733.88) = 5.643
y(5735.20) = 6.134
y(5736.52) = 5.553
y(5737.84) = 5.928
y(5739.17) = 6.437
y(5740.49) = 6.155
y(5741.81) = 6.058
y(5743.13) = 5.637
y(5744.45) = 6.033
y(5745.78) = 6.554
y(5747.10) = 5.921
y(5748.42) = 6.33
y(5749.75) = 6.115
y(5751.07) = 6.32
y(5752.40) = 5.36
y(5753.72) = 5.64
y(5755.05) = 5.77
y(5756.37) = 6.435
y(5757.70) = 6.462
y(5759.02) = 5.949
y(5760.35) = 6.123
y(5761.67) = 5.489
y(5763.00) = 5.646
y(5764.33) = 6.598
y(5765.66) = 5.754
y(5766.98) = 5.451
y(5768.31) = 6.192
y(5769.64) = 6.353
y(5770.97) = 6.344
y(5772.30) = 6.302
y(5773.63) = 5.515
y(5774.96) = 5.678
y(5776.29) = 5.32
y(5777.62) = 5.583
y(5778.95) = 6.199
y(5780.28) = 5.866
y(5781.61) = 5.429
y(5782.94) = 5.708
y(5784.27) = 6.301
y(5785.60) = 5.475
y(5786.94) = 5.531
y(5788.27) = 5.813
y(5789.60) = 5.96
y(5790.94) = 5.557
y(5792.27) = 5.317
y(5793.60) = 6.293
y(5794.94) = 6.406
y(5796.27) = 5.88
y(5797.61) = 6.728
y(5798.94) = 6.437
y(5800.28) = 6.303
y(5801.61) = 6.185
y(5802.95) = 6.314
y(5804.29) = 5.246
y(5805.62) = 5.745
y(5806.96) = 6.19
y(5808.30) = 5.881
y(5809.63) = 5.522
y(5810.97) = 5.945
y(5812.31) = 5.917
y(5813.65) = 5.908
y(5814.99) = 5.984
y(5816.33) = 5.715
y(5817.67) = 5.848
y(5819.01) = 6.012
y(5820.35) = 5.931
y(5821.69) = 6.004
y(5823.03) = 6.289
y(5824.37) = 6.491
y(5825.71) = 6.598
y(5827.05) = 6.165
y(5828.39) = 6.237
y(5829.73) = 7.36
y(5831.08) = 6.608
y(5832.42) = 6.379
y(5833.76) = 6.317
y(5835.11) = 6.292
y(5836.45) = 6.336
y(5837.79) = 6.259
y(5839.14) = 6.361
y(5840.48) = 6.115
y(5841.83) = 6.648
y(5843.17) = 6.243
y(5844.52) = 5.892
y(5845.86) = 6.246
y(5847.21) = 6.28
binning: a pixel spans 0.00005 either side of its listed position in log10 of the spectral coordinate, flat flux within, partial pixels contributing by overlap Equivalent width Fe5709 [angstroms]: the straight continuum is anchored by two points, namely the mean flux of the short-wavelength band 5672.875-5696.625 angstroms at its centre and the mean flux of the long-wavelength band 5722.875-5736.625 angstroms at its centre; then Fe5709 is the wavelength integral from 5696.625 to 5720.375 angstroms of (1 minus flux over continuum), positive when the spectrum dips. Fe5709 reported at 1.0 angstroms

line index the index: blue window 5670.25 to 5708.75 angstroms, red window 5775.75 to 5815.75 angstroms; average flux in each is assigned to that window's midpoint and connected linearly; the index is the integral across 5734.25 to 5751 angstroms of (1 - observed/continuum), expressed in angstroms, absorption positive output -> -1.0 angstroms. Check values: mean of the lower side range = 5.58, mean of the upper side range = 5.9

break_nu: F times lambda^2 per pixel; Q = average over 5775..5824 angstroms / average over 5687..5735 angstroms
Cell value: 1.06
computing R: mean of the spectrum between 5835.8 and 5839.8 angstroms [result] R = 6.32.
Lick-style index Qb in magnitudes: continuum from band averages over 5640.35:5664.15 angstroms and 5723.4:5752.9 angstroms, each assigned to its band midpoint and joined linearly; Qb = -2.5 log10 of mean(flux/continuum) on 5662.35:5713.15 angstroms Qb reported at 0.04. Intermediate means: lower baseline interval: 5.58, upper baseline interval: 5.99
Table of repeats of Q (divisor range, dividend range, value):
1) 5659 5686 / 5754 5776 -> 1.12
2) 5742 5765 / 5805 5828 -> 1.02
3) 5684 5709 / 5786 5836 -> 1.14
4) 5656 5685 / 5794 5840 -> 1.18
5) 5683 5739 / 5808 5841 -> 1.12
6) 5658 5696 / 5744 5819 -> 1.11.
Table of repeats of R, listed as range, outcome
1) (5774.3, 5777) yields 5.5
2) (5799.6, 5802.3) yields 6.24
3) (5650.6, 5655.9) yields 5.77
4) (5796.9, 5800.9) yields 6.48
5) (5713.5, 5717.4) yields 5.78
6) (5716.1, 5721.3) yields 6.09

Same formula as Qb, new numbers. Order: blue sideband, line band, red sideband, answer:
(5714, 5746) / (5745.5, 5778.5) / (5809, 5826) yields 0.01 mag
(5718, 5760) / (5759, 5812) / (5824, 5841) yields 0.06 mag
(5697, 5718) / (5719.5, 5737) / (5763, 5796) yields -0.07 mag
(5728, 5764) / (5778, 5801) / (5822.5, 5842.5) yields 0.04 mag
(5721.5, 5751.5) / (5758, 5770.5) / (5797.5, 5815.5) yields 0.01 mag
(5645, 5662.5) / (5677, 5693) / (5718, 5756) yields 0.01 mag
